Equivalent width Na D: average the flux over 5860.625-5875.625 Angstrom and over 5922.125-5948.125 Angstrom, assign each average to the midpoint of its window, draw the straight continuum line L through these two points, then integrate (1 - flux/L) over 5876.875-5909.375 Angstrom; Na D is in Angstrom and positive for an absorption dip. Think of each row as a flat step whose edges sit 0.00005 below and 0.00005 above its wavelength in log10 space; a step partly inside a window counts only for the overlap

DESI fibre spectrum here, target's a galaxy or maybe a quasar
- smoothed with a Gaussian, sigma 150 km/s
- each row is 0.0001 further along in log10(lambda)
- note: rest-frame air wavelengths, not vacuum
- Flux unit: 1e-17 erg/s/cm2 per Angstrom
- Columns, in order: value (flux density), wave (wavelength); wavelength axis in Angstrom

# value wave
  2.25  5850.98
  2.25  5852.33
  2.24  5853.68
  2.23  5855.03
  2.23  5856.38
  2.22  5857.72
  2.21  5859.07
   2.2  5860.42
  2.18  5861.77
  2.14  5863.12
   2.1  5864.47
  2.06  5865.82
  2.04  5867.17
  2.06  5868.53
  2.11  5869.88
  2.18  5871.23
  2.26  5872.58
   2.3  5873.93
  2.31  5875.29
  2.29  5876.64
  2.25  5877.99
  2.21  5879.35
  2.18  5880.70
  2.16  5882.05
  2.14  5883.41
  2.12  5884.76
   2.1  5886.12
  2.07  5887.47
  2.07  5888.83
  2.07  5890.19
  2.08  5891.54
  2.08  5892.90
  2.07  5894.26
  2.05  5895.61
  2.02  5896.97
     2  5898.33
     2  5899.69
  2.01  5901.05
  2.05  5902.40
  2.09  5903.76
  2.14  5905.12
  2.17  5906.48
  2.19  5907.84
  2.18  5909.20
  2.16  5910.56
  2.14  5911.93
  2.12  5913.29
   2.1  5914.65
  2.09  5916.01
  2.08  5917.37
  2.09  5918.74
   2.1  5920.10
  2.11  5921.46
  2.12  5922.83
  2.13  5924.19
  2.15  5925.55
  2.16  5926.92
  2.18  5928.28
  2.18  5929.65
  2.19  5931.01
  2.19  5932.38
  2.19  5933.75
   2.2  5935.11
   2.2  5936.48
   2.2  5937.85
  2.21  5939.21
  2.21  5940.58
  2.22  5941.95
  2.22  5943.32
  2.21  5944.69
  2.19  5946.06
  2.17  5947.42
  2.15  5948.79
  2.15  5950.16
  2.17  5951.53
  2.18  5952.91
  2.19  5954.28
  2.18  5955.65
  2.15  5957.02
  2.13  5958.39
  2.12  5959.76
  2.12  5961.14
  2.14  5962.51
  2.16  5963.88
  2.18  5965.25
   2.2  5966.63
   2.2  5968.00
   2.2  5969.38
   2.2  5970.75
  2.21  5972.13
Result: 0.9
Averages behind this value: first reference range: 2.15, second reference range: 2.19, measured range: 2.11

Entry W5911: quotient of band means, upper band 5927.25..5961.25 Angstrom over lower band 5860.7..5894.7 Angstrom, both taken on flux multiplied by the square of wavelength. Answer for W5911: 1.04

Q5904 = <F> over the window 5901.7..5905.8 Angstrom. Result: 2.1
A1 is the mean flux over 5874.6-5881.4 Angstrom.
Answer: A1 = 2.25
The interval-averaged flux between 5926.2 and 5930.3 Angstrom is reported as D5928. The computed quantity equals 2.17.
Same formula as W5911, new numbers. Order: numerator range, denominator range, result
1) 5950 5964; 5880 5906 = 1.06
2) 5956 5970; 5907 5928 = 1.03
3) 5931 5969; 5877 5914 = 1.05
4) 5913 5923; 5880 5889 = 1.00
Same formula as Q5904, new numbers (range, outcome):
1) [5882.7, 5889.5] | 2.1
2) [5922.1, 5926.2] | 2.13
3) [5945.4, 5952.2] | 2.17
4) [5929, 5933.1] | 2.19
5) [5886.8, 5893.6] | 2.07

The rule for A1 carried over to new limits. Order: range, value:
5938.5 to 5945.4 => 2.21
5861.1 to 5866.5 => 2.12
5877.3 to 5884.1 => 2.19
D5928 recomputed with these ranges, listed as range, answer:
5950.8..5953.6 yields 2.17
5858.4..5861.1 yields 2.2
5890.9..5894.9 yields 2.07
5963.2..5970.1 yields 2.19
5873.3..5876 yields 2.3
